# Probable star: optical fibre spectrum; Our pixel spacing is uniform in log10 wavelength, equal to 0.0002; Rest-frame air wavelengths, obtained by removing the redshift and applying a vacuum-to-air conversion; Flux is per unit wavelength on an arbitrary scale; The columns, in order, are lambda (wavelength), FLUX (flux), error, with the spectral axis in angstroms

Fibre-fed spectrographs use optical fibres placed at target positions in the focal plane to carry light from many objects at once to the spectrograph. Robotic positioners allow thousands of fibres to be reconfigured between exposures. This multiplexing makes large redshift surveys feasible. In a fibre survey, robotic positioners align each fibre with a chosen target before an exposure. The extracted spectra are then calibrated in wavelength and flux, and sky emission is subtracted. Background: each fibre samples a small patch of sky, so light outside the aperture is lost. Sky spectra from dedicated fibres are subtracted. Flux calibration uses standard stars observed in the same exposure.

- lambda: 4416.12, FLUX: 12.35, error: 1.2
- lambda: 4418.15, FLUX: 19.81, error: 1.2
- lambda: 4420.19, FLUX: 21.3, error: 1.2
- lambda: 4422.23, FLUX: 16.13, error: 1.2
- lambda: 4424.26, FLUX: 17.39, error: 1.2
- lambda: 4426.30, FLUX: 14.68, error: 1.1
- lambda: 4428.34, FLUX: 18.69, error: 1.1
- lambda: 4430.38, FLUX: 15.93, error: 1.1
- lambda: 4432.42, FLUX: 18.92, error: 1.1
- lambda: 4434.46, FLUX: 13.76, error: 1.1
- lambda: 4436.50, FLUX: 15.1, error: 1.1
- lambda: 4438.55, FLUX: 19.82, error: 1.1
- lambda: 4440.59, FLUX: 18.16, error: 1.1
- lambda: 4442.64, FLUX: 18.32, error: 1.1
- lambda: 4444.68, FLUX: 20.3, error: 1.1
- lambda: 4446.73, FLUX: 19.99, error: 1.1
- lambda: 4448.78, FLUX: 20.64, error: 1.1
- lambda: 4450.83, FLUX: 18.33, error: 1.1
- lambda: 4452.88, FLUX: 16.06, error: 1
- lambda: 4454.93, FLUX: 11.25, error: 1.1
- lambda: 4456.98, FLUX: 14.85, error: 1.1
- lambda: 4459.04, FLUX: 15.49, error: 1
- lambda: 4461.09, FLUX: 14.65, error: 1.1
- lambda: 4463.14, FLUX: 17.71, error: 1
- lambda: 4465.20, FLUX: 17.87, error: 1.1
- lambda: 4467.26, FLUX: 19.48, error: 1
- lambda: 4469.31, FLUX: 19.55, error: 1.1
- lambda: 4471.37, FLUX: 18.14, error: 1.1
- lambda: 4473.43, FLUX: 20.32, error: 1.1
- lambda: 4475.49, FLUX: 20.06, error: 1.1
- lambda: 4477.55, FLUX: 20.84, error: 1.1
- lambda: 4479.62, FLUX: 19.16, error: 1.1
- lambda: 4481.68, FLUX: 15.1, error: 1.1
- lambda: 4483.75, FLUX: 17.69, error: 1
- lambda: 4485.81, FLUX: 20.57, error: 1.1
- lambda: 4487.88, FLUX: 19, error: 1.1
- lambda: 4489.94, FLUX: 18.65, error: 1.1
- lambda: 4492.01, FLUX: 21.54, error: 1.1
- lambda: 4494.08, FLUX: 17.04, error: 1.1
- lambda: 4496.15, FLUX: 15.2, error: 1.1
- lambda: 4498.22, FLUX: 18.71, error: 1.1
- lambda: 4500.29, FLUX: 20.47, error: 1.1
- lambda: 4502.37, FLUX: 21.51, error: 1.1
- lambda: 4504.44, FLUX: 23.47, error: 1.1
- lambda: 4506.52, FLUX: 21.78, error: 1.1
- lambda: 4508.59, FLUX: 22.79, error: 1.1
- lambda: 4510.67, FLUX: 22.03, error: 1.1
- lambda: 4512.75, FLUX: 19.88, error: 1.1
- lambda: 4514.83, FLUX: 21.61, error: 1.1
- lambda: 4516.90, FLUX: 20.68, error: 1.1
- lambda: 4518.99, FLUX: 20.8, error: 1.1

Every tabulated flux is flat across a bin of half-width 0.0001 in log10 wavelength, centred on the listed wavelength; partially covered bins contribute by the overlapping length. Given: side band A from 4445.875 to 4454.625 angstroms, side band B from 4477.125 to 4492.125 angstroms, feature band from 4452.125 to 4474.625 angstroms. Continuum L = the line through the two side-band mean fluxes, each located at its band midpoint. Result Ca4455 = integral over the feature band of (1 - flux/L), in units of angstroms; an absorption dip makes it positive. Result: 1.9 angstroms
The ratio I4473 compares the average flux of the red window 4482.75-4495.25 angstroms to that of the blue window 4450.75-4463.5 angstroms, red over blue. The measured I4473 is 1.26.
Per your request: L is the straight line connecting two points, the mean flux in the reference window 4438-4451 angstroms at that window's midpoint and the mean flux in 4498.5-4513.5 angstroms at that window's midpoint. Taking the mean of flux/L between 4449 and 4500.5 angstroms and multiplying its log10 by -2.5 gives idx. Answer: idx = 0.15 mag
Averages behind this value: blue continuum 19.4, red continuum 21.6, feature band 17.9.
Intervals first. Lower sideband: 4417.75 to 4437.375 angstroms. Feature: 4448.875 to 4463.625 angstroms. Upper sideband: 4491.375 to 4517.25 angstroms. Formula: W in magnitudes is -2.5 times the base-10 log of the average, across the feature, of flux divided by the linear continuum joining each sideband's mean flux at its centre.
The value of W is 0.168 mag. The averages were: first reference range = 17.1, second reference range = 20.5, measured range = 15.7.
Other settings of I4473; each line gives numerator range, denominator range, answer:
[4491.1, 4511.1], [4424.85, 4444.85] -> 1.18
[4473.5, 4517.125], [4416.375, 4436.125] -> 1.16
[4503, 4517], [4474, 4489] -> 1.15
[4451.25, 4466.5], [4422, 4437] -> 0.95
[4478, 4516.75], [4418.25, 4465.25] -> 1.15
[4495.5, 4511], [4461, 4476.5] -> 1.11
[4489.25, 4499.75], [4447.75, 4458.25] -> 1.13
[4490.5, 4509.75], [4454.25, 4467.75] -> 1.28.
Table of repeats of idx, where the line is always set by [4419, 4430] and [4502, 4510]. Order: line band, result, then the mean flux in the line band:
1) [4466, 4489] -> 0.09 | 19.1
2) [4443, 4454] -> 0.00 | 19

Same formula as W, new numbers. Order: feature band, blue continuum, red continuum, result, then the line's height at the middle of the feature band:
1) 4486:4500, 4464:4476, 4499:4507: 0.127 mag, 20.9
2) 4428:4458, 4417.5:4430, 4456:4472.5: 0.015 mag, 17.6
